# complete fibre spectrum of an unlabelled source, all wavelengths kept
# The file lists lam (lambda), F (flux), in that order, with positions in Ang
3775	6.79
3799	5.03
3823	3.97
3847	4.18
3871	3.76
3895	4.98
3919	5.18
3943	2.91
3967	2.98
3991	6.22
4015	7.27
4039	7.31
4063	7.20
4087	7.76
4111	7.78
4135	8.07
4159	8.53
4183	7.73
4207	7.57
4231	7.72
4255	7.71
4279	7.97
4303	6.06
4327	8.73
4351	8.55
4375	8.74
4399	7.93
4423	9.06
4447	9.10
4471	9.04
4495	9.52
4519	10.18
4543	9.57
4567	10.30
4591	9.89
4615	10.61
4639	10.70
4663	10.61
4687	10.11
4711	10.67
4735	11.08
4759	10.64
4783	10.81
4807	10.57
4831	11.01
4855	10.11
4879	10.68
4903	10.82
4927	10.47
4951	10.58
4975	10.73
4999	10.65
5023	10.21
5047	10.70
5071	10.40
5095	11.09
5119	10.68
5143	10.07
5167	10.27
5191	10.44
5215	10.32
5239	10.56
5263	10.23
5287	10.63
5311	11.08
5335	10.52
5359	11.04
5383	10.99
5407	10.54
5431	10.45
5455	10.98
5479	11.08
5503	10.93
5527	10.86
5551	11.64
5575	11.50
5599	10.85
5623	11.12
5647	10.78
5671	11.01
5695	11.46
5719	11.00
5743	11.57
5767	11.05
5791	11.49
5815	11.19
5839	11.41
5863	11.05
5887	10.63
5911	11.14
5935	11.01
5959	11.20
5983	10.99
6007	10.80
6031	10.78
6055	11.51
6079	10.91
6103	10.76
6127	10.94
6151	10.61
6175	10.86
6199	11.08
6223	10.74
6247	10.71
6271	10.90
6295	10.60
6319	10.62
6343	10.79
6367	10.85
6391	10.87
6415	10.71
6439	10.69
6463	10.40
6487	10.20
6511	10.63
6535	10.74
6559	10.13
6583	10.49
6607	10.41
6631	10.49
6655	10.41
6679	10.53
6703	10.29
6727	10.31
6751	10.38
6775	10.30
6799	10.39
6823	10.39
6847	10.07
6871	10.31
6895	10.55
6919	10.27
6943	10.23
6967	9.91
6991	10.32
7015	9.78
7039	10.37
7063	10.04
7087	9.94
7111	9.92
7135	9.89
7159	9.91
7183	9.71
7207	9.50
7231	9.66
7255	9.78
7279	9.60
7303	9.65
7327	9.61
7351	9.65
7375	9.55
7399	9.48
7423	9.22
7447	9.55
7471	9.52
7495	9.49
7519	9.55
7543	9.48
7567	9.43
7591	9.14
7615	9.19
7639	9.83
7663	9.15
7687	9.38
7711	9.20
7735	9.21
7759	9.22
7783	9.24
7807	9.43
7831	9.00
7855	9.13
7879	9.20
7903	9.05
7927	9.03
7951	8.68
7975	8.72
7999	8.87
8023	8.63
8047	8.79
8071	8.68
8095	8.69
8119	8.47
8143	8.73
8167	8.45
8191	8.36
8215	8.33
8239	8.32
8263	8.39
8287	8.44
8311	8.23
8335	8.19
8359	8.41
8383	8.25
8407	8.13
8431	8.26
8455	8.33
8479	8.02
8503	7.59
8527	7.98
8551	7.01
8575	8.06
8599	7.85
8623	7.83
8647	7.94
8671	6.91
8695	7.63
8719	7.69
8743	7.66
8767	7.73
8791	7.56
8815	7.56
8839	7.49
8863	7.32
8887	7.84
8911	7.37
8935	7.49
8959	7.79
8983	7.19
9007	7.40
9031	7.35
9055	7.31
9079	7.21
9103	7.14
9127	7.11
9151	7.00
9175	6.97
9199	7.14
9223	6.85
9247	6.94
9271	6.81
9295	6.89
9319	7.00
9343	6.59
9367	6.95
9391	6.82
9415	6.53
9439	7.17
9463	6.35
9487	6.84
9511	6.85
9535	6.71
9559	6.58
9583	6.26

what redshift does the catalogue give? 0.00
